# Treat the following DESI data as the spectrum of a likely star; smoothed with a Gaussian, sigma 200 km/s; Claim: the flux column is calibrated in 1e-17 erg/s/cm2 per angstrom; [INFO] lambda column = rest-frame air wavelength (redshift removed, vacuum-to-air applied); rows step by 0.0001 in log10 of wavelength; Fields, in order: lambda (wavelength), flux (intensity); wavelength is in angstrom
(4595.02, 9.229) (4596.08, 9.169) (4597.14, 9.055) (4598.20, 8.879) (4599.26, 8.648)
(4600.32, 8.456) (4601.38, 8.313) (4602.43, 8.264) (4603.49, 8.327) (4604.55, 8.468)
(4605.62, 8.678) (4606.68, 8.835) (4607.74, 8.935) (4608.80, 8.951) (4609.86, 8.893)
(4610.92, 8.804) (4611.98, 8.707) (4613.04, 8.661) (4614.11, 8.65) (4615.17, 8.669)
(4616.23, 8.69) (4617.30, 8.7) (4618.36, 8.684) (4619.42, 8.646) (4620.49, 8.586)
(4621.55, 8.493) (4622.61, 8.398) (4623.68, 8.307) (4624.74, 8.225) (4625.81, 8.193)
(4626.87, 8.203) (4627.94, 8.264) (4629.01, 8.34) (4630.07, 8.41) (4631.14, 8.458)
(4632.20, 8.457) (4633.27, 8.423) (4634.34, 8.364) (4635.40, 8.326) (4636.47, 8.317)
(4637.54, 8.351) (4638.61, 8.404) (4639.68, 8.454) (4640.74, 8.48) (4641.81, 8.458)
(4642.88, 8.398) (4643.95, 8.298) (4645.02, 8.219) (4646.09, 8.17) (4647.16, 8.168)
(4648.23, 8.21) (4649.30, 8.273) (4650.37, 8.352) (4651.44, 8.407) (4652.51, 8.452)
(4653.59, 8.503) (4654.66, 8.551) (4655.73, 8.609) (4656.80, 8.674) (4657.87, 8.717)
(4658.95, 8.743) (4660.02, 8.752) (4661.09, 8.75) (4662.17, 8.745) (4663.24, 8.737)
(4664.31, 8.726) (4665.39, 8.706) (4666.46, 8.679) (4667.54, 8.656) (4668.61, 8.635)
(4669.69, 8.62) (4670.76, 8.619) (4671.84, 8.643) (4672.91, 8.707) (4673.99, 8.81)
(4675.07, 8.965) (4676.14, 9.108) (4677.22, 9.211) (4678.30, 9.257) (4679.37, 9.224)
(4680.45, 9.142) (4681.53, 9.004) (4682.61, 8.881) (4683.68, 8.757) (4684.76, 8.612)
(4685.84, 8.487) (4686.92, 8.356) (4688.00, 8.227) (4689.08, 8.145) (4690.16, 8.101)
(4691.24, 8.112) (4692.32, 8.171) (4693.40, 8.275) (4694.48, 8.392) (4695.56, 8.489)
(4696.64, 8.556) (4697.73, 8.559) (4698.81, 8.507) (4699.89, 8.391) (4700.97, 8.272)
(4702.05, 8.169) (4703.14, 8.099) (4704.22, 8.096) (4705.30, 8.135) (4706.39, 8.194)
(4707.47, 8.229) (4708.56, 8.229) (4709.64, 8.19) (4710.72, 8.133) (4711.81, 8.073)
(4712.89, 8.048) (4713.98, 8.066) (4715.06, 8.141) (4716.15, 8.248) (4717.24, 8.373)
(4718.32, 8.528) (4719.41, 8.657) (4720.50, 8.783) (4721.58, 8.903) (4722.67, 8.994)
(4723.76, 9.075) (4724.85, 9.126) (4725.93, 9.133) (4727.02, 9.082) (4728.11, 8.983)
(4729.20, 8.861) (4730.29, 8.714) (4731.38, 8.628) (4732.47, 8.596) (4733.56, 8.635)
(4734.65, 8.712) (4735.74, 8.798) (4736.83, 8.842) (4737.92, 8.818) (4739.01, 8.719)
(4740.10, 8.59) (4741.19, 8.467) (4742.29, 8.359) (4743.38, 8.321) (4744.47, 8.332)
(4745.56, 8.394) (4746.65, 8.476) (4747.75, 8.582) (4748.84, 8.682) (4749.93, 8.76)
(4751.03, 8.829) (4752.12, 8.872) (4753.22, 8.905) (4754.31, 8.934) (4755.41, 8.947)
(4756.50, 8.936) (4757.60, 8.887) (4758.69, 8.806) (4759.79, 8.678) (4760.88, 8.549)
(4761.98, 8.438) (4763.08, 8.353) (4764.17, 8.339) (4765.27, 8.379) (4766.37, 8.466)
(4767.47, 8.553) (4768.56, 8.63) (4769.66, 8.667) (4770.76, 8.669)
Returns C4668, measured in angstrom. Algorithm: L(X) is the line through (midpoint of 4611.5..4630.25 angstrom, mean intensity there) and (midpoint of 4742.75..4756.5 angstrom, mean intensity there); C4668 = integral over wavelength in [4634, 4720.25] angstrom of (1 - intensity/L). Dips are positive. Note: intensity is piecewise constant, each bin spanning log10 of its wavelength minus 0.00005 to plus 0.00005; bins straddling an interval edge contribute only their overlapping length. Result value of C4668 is 0.92 angstrom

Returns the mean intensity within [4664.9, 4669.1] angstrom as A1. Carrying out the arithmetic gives 8.68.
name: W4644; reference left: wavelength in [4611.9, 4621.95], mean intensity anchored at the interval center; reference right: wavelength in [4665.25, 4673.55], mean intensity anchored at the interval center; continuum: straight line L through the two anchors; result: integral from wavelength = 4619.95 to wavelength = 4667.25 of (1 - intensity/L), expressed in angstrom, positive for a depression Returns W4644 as 1.1 angstrom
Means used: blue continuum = 8.65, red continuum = 8.66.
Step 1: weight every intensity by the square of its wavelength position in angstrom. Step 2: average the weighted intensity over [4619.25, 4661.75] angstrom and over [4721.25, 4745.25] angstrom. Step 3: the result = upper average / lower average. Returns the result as 1.1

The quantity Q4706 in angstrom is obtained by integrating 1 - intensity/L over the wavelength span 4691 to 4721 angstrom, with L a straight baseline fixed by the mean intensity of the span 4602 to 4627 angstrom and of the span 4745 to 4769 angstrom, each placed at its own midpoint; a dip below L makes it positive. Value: 1.2 angstrom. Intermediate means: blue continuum 8.59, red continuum 8.66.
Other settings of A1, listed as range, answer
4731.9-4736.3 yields 8.69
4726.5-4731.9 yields 8.85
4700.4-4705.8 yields 8.16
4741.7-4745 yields 8.33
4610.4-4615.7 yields 8.7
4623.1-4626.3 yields 8.23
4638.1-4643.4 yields 8.45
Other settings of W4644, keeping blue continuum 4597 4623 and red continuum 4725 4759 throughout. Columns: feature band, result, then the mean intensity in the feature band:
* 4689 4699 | 0.4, 8.33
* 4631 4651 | 0.8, 8.35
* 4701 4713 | 0.8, 8.16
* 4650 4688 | -0.2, 8.73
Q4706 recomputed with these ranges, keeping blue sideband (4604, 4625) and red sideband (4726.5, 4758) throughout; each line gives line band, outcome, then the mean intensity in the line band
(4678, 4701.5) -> 0.4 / 8.54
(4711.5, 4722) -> 0.4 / 8.39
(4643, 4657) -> 0.5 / 8.37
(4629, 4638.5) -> 0.3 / 8.39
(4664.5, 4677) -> -0.1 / 8.75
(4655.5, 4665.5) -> -0.1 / 8.72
